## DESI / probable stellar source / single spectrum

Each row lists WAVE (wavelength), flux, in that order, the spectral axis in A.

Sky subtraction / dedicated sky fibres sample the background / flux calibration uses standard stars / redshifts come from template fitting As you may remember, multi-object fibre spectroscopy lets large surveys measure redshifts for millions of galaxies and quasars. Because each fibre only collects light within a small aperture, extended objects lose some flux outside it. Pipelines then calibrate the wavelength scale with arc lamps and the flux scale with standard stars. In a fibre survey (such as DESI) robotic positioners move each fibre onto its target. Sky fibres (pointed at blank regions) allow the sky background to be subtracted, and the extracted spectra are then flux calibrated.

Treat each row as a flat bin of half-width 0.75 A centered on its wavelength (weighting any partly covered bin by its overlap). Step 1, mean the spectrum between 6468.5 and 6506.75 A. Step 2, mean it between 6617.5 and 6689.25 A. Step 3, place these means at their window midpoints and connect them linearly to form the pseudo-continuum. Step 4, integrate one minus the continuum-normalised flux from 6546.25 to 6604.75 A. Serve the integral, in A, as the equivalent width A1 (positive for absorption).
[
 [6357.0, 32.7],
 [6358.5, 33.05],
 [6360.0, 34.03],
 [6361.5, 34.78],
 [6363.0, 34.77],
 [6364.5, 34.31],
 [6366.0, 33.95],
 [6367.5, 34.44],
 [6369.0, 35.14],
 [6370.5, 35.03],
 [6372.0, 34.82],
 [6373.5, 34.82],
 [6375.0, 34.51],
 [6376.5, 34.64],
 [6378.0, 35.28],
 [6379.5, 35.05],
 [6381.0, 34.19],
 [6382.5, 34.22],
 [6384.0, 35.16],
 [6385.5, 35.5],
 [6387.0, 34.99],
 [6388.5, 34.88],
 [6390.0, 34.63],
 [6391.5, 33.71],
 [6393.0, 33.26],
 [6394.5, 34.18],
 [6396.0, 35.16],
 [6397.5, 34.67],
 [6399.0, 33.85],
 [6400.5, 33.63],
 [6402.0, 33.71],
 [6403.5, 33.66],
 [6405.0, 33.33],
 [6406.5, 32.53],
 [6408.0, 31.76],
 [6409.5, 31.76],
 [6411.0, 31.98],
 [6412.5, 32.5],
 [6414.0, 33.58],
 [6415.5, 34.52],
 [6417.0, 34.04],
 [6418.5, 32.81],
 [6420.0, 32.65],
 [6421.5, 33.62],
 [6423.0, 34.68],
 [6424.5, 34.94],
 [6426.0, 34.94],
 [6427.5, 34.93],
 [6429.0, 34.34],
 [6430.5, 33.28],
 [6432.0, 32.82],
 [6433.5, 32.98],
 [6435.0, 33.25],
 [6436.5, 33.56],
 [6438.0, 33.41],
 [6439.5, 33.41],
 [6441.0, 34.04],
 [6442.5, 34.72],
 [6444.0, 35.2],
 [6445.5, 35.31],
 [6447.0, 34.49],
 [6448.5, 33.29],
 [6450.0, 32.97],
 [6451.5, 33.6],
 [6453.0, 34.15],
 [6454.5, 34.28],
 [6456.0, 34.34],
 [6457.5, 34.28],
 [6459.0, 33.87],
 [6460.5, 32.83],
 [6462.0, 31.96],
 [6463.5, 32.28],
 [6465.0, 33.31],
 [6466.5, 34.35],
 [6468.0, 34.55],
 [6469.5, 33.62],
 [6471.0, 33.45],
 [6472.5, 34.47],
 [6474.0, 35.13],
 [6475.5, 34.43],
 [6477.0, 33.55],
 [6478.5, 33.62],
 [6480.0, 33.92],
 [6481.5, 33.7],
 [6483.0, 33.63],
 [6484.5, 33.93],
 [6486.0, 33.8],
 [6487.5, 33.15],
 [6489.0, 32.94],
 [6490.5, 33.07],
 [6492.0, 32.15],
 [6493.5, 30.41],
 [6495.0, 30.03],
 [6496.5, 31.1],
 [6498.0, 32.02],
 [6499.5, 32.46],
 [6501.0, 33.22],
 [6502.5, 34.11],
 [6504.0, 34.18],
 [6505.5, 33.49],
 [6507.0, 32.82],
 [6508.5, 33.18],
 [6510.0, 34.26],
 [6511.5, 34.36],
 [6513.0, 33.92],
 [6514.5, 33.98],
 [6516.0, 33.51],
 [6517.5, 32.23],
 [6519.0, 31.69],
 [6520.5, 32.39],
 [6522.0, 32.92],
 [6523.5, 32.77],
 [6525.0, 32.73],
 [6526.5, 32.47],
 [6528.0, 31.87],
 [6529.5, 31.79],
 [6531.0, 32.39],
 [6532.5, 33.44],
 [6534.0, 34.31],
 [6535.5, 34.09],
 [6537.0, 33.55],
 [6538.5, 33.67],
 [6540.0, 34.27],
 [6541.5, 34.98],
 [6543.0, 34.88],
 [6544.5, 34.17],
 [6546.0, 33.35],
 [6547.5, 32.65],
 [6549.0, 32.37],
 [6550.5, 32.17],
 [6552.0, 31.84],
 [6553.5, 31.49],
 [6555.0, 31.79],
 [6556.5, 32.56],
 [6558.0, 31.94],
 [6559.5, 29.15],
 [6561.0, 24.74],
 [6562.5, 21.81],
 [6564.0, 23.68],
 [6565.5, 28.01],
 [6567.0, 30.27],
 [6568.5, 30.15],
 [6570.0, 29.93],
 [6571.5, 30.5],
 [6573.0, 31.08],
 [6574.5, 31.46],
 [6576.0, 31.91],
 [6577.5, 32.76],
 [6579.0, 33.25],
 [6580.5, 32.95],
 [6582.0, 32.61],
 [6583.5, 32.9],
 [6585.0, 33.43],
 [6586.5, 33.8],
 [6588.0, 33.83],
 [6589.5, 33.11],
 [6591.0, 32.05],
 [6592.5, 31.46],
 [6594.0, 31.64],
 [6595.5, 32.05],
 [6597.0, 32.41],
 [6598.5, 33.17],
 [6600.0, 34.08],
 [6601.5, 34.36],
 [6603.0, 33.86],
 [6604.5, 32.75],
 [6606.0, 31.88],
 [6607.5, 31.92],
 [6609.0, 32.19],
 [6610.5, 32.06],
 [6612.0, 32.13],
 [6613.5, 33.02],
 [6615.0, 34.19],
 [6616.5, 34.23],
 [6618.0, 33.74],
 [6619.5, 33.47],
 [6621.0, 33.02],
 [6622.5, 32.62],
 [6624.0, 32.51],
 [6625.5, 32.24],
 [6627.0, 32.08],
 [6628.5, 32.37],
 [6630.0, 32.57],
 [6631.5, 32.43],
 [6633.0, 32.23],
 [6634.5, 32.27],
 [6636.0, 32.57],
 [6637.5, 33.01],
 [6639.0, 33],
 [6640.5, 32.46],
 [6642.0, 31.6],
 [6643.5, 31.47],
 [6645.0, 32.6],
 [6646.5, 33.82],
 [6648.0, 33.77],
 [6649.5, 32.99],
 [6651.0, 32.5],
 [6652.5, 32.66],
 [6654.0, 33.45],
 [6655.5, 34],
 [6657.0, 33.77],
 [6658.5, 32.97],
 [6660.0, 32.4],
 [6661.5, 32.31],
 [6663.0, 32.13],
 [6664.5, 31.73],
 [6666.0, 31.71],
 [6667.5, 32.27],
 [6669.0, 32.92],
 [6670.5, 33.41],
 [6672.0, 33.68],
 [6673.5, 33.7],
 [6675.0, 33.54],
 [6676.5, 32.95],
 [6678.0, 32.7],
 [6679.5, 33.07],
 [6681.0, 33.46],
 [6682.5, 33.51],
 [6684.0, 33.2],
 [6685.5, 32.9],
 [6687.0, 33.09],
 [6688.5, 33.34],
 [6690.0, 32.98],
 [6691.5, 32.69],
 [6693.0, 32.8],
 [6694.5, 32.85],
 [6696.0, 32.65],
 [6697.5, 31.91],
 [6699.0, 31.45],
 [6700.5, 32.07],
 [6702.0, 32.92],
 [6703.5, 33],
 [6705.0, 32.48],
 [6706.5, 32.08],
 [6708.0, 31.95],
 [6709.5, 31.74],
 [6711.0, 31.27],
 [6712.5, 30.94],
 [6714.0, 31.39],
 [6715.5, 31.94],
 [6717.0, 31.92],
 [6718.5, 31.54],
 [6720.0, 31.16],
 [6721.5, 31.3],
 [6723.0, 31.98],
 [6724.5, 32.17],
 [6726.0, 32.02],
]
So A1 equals 2.8 A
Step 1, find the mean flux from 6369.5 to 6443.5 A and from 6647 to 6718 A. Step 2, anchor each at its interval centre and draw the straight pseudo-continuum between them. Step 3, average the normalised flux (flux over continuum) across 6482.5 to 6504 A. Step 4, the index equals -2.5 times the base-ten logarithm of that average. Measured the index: 0.031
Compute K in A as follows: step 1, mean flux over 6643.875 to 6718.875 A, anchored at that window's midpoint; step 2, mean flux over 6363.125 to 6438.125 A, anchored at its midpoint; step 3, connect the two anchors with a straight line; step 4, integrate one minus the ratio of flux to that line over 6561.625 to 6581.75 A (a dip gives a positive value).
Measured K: 2.0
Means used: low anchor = 34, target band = 29.9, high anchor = 32.7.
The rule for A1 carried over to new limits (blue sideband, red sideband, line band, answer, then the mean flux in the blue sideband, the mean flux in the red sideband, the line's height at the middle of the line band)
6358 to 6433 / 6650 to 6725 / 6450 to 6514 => 0.4 A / 34.1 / 32.5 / 33.6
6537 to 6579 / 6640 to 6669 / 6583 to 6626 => -1.4 A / 31.1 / 32.7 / 31.9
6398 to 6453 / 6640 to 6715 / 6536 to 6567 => 1.9 A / 33.6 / 32.7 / 33.1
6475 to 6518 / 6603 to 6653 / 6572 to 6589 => 0.1 A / 33.1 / 32.7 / 32.9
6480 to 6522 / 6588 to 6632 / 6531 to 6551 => -0.5 A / 33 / 32.8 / 32.9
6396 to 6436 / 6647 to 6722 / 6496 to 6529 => 0.2 A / 33.5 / 32.6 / 33.2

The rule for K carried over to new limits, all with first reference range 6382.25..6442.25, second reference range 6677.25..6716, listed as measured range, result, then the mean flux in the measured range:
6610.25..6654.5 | 0.0 A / 32.8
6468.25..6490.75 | -0.2 A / 33.8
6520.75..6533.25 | 0.3 A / 32.5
